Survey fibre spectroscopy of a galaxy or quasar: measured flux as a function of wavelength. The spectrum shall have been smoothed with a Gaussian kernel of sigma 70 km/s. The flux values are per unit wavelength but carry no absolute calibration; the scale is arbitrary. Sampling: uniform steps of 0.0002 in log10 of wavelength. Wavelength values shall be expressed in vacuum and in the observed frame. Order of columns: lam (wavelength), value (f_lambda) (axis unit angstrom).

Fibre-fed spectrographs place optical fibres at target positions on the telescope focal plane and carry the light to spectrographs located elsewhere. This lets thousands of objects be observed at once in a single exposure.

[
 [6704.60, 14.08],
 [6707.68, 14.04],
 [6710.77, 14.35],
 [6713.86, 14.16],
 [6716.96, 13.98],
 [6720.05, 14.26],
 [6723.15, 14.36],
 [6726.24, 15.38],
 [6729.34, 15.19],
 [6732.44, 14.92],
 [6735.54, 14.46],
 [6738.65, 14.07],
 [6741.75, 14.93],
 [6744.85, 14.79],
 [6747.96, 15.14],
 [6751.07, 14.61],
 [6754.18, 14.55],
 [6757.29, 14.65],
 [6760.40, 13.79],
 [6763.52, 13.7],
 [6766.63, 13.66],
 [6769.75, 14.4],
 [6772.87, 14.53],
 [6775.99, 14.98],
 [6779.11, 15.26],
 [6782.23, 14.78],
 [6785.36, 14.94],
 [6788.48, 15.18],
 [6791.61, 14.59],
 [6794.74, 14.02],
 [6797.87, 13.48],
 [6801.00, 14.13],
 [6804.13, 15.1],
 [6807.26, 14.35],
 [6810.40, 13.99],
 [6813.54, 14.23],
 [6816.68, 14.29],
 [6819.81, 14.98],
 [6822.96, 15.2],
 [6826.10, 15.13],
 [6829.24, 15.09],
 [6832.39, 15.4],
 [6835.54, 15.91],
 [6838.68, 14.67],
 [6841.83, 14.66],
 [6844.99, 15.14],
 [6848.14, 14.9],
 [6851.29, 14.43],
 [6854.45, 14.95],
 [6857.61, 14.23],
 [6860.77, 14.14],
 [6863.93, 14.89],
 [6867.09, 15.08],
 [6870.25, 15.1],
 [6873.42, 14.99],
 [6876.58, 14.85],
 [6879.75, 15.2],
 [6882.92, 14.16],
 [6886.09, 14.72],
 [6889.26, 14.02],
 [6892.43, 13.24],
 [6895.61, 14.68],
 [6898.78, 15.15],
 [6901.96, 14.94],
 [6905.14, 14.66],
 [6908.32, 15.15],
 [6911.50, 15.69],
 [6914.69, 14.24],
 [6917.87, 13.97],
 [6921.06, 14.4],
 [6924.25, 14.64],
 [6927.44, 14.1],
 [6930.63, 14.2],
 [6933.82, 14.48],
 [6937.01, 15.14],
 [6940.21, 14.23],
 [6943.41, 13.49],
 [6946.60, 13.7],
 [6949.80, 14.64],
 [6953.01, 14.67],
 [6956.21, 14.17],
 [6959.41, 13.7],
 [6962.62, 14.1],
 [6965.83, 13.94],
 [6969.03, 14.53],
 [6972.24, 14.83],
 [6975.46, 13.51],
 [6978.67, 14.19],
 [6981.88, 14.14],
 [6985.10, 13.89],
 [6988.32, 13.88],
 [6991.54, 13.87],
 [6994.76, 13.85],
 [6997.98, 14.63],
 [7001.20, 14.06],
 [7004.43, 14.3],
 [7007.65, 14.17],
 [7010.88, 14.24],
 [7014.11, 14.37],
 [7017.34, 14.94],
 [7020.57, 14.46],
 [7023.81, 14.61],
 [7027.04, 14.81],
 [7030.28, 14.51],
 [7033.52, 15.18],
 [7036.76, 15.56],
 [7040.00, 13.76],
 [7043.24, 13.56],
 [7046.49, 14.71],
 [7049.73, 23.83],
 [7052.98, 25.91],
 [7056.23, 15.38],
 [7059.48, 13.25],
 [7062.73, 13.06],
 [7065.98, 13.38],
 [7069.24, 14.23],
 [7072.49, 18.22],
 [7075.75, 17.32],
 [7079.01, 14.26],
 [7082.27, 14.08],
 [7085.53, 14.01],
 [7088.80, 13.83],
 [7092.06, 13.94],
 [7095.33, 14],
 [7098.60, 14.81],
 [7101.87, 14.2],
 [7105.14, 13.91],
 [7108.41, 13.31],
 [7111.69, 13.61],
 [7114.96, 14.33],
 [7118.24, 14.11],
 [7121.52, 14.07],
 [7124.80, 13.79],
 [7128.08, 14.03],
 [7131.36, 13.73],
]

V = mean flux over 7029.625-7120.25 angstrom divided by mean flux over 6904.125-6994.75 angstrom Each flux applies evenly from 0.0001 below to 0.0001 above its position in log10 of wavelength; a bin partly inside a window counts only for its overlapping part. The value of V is 1.06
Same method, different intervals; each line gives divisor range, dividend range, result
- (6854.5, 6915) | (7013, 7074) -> 1.07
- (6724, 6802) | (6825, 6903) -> 1.01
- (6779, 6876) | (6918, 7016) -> 0.96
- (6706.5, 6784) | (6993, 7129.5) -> 1.02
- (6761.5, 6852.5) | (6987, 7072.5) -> 1.03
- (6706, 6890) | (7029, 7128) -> 1.03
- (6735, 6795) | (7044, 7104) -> 1.07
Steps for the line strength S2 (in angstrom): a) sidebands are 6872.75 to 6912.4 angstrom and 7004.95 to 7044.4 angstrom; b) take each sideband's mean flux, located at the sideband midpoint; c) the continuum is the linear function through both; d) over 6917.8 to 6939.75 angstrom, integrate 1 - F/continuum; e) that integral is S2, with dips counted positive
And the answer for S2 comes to 0.3 angstrom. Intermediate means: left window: 14.7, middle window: 14.4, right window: 14.5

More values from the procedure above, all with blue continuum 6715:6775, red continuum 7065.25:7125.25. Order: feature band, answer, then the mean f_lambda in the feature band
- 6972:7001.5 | 0.8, 14.1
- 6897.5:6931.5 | -0.5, 14.7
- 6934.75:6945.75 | 0.1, 14.3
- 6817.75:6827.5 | -0.4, 15.1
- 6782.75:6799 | 0.0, 14.5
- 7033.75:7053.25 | -3.7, 17.1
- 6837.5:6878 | -0.9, 14.8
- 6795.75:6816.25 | 0.4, 14.2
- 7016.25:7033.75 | -0.3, 14.7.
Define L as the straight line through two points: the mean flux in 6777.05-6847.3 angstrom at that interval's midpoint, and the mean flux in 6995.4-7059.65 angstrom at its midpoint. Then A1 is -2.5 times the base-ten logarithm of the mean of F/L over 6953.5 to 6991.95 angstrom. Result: 0.09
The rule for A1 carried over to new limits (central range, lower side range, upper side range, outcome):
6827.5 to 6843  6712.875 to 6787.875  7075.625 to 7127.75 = -0.05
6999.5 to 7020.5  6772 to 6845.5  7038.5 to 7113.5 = 0.06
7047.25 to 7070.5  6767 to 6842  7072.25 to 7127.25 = -0.18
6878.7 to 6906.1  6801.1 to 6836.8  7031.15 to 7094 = 0.04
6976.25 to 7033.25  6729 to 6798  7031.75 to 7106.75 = 0.07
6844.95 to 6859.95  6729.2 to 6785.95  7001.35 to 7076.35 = 0.02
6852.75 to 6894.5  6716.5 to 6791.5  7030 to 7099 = 0.03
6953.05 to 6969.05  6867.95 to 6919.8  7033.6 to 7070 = 0.09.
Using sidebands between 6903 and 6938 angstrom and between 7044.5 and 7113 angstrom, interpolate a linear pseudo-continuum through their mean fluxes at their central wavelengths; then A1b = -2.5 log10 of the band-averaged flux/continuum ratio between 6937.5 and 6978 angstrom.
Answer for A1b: 0.05 mag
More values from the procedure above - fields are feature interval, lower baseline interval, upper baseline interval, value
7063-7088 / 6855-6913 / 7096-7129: -0.059 mag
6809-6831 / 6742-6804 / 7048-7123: -0.007 mag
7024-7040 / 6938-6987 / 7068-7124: -0.041 mag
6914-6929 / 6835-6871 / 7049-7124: 0.047 mag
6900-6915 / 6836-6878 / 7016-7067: 0.004 mag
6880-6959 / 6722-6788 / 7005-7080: 0.053 mag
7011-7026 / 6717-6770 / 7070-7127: -0.008 mag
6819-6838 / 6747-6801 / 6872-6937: -0.055 mag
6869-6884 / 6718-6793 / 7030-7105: 0.004 mag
